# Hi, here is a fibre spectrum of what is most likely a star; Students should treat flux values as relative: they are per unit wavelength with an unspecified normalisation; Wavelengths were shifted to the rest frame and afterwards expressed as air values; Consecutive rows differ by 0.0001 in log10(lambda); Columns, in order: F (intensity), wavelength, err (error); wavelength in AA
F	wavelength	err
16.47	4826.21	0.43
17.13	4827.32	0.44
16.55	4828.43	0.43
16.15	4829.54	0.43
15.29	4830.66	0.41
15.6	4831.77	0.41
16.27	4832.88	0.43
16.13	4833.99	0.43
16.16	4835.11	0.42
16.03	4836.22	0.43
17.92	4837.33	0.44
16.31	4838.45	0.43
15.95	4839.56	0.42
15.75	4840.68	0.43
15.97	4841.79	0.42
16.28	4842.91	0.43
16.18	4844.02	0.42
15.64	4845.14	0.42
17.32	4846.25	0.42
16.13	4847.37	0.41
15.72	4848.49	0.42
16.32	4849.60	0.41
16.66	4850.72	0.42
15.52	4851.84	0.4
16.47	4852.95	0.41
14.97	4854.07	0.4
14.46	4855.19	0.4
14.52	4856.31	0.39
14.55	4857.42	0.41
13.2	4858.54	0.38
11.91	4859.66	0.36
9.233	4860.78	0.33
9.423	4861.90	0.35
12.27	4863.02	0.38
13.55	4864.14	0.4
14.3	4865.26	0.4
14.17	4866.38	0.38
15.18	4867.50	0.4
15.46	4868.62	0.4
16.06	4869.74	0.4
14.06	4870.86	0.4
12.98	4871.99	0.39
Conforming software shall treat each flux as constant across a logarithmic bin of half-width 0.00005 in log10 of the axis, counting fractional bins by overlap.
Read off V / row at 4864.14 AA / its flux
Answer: 13.55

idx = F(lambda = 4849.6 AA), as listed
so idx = 16.32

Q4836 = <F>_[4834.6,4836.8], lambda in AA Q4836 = 16.2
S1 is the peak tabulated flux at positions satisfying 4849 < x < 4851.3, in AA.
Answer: 16.66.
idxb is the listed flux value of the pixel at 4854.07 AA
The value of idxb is 14.97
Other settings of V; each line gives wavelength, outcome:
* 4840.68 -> 15.75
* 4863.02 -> 12.27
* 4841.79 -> 15.97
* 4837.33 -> 17.92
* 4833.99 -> 16.13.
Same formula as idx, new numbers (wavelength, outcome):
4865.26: 14.3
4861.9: 9.423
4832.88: 16.27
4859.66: 11.91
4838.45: 16.31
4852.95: 16.47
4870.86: 14.06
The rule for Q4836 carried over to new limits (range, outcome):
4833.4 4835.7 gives 16.1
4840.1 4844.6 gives 16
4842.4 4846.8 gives 16.4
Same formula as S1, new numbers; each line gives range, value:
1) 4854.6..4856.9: 14.52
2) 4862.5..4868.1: 15.18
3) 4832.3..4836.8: 16.27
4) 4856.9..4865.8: 14.55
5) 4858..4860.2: 13.2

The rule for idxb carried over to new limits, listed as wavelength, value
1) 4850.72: 16.66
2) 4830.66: 15.29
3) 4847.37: 16.13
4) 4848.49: 15.72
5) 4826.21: 16.47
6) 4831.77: 15.6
